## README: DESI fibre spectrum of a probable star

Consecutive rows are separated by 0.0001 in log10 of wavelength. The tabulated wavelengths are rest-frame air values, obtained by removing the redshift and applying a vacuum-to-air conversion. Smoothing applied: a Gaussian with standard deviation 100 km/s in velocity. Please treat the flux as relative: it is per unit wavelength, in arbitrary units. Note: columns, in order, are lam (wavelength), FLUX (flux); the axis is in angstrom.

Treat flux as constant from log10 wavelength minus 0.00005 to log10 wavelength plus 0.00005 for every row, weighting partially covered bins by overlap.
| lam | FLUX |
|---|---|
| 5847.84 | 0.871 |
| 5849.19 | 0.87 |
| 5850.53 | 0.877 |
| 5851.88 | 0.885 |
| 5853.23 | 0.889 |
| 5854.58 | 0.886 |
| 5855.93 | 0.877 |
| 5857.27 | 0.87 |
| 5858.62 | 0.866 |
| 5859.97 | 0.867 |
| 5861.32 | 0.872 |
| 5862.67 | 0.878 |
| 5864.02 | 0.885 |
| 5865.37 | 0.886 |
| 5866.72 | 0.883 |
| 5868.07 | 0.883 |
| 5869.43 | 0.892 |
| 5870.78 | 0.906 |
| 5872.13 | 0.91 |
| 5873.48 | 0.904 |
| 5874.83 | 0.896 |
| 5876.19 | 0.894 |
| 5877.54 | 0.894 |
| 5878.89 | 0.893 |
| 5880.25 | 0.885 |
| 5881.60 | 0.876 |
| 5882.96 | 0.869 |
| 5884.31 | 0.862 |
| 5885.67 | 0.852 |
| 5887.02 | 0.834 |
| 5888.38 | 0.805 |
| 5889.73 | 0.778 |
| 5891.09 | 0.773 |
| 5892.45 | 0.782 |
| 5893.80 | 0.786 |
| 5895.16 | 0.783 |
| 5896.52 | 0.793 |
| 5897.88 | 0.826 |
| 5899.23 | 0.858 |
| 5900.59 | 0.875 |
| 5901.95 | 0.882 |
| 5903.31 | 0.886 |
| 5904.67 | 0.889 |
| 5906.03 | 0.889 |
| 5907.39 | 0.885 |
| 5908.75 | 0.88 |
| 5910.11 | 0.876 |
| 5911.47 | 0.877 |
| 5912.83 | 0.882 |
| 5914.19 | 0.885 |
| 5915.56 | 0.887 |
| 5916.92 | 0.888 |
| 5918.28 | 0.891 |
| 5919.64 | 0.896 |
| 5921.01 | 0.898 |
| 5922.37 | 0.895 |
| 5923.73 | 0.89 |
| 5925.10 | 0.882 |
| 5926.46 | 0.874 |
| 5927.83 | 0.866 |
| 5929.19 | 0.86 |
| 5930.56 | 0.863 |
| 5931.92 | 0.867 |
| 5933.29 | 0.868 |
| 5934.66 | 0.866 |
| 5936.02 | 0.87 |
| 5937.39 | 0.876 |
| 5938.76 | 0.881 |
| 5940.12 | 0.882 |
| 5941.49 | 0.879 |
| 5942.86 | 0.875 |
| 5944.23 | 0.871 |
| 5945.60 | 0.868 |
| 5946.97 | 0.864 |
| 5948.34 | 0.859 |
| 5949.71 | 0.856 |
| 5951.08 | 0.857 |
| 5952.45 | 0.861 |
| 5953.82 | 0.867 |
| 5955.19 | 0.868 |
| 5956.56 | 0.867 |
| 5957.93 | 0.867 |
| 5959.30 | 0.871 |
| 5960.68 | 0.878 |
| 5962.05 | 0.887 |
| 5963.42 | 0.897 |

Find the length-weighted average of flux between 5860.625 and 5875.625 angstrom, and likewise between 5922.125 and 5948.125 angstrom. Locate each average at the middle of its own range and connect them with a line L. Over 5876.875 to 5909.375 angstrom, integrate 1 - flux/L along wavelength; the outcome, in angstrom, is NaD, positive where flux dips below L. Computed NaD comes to 1.3 angstrom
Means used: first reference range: 0.89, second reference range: 0.873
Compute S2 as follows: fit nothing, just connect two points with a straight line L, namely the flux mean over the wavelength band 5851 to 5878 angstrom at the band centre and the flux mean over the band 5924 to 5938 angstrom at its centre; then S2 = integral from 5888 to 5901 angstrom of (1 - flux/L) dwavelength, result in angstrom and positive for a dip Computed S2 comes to 1.1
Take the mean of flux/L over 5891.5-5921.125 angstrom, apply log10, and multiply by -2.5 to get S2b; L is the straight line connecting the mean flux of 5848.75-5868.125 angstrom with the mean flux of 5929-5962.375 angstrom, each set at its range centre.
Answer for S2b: 0.01 mag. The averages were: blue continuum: 0.878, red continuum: 0.869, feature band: 0.862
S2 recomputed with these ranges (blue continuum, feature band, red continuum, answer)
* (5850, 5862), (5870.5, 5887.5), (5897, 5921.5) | -0.1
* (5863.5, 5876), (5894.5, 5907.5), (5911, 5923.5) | 0.5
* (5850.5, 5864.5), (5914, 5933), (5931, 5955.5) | -0.2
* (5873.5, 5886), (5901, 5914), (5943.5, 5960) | -0.1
